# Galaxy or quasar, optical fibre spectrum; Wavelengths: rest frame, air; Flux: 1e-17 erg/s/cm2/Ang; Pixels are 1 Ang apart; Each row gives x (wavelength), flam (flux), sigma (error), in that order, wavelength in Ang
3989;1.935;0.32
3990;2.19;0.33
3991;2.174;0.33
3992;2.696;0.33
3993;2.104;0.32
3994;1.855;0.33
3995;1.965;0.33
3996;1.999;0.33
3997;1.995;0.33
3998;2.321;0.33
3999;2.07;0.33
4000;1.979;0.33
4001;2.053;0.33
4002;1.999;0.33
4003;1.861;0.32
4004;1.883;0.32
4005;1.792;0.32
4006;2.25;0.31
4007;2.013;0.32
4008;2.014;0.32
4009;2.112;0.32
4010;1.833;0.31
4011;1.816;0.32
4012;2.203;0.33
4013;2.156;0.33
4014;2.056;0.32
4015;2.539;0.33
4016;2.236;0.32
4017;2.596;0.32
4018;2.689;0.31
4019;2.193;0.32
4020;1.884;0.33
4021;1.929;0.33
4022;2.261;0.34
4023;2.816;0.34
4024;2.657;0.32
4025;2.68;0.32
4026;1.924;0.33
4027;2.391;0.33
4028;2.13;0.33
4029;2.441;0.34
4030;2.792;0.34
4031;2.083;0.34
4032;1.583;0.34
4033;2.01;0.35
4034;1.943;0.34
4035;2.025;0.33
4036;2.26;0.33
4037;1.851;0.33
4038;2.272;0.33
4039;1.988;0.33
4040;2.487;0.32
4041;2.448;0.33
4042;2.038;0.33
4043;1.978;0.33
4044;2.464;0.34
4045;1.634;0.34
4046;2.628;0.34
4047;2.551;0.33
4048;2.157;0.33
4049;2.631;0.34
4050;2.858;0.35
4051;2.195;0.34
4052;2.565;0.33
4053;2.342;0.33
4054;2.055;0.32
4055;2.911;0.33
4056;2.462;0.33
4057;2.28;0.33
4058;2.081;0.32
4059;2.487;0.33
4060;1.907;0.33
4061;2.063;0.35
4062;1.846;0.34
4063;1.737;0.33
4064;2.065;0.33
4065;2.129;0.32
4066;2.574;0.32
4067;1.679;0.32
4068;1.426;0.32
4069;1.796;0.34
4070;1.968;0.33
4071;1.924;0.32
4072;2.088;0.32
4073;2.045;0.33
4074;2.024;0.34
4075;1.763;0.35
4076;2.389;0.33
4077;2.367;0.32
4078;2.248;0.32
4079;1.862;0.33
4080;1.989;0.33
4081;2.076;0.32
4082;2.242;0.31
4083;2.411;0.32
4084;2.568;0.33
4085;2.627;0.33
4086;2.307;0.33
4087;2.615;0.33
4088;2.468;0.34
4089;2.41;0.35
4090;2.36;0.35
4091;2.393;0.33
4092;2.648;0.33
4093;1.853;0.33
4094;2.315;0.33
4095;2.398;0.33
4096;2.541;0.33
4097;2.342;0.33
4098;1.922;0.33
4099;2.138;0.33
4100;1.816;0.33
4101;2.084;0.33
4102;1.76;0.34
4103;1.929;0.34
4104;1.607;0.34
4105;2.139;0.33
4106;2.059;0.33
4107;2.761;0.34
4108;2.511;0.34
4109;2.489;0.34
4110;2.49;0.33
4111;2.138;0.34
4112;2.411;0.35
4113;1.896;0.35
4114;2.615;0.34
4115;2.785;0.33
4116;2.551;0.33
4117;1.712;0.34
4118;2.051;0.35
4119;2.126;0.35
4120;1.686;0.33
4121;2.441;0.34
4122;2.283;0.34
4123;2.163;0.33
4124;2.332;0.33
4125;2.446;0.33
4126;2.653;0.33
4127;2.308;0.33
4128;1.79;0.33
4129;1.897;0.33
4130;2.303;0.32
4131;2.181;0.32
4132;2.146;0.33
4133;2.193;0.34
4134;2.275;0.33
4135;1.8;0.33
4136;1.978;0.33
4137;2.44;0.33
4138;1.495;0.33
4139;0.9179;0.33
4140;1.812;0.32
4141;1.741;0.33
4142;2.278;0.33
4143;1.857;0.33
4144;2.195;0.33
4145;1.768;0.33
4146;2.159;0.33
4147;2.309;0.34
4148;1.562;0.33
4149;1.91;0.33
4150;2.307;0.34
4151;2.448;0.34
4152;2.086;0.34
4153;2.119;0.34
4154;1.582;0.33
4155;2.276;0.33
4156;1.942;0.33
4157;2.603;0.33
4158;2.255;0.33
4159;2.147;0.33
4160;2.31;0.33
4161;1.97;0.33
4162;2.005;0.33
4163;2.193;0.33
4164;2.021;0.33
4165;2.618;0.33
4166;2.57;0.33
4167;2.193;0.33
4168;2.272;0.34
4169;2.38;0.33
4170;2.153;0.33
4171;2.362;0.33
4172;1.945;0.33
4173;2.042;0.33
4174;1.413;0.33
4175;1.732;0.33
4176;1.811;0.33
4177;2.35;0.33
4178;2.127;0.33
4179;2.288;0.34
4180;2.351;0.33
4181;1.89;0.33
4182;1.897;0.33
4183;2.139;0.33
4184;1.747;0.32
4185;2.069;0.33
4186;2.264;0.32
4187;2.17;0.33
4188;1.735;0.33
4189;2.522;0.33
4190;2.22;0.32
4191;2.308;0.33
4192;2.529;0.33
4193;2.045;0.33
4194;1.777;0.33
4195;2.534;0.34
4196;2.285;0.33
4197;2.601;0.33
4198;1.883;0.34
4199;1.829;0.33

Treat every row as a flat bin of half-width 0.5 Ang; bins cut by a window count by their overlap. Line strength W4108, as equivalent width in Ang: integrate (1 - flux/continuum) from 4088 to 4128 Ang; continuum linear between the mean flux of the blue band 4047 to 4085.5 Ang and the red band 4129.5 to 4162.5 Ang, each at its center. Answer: -2.5 Ang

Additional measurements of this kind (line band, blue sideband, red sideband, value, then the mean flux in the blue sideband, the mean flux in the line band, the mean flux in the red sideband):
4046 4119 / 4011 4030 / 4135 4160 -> -1.9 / 2.32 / 2.22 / 2.01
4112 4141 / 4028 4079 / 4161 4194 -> 0.4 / 2.17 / 2.12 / 2.13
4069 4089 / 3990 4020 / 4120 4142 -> -1.1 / 2.12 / 2.2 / 2.07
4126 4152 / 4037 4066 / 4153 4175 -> 1.8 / 2.26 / 2.02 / 2.14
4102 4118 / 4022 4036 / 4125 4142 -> -1.4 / 2.27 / 2.25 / 2.02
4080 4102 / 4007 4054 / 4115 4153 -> -1.5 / 2.24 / 2.29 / 2.08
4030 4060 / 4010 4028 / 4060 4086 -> -1.0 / 2.28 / 2.25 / 2.08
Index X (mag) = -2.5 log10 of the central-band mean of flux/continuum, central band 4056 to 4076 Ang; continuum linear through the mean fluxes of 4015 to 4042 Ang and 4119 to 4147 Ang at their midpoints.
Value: 0.09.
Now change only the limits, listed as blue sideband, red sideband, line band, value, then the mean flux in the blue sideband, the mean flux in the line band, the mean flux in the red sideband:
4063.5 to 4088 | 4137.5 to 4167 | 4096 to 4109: -0.01 mag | 2.14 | 2.12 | 2.05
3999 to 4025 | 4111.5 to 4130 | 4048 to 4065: -0.04 mag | 2.16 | 2.27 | 2.23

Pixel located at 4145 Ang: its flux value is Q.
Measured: 1.768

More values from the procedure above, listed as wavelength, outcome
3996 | 1.999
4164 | 2.021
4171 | 2.362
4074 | 2.024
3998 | 2.321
